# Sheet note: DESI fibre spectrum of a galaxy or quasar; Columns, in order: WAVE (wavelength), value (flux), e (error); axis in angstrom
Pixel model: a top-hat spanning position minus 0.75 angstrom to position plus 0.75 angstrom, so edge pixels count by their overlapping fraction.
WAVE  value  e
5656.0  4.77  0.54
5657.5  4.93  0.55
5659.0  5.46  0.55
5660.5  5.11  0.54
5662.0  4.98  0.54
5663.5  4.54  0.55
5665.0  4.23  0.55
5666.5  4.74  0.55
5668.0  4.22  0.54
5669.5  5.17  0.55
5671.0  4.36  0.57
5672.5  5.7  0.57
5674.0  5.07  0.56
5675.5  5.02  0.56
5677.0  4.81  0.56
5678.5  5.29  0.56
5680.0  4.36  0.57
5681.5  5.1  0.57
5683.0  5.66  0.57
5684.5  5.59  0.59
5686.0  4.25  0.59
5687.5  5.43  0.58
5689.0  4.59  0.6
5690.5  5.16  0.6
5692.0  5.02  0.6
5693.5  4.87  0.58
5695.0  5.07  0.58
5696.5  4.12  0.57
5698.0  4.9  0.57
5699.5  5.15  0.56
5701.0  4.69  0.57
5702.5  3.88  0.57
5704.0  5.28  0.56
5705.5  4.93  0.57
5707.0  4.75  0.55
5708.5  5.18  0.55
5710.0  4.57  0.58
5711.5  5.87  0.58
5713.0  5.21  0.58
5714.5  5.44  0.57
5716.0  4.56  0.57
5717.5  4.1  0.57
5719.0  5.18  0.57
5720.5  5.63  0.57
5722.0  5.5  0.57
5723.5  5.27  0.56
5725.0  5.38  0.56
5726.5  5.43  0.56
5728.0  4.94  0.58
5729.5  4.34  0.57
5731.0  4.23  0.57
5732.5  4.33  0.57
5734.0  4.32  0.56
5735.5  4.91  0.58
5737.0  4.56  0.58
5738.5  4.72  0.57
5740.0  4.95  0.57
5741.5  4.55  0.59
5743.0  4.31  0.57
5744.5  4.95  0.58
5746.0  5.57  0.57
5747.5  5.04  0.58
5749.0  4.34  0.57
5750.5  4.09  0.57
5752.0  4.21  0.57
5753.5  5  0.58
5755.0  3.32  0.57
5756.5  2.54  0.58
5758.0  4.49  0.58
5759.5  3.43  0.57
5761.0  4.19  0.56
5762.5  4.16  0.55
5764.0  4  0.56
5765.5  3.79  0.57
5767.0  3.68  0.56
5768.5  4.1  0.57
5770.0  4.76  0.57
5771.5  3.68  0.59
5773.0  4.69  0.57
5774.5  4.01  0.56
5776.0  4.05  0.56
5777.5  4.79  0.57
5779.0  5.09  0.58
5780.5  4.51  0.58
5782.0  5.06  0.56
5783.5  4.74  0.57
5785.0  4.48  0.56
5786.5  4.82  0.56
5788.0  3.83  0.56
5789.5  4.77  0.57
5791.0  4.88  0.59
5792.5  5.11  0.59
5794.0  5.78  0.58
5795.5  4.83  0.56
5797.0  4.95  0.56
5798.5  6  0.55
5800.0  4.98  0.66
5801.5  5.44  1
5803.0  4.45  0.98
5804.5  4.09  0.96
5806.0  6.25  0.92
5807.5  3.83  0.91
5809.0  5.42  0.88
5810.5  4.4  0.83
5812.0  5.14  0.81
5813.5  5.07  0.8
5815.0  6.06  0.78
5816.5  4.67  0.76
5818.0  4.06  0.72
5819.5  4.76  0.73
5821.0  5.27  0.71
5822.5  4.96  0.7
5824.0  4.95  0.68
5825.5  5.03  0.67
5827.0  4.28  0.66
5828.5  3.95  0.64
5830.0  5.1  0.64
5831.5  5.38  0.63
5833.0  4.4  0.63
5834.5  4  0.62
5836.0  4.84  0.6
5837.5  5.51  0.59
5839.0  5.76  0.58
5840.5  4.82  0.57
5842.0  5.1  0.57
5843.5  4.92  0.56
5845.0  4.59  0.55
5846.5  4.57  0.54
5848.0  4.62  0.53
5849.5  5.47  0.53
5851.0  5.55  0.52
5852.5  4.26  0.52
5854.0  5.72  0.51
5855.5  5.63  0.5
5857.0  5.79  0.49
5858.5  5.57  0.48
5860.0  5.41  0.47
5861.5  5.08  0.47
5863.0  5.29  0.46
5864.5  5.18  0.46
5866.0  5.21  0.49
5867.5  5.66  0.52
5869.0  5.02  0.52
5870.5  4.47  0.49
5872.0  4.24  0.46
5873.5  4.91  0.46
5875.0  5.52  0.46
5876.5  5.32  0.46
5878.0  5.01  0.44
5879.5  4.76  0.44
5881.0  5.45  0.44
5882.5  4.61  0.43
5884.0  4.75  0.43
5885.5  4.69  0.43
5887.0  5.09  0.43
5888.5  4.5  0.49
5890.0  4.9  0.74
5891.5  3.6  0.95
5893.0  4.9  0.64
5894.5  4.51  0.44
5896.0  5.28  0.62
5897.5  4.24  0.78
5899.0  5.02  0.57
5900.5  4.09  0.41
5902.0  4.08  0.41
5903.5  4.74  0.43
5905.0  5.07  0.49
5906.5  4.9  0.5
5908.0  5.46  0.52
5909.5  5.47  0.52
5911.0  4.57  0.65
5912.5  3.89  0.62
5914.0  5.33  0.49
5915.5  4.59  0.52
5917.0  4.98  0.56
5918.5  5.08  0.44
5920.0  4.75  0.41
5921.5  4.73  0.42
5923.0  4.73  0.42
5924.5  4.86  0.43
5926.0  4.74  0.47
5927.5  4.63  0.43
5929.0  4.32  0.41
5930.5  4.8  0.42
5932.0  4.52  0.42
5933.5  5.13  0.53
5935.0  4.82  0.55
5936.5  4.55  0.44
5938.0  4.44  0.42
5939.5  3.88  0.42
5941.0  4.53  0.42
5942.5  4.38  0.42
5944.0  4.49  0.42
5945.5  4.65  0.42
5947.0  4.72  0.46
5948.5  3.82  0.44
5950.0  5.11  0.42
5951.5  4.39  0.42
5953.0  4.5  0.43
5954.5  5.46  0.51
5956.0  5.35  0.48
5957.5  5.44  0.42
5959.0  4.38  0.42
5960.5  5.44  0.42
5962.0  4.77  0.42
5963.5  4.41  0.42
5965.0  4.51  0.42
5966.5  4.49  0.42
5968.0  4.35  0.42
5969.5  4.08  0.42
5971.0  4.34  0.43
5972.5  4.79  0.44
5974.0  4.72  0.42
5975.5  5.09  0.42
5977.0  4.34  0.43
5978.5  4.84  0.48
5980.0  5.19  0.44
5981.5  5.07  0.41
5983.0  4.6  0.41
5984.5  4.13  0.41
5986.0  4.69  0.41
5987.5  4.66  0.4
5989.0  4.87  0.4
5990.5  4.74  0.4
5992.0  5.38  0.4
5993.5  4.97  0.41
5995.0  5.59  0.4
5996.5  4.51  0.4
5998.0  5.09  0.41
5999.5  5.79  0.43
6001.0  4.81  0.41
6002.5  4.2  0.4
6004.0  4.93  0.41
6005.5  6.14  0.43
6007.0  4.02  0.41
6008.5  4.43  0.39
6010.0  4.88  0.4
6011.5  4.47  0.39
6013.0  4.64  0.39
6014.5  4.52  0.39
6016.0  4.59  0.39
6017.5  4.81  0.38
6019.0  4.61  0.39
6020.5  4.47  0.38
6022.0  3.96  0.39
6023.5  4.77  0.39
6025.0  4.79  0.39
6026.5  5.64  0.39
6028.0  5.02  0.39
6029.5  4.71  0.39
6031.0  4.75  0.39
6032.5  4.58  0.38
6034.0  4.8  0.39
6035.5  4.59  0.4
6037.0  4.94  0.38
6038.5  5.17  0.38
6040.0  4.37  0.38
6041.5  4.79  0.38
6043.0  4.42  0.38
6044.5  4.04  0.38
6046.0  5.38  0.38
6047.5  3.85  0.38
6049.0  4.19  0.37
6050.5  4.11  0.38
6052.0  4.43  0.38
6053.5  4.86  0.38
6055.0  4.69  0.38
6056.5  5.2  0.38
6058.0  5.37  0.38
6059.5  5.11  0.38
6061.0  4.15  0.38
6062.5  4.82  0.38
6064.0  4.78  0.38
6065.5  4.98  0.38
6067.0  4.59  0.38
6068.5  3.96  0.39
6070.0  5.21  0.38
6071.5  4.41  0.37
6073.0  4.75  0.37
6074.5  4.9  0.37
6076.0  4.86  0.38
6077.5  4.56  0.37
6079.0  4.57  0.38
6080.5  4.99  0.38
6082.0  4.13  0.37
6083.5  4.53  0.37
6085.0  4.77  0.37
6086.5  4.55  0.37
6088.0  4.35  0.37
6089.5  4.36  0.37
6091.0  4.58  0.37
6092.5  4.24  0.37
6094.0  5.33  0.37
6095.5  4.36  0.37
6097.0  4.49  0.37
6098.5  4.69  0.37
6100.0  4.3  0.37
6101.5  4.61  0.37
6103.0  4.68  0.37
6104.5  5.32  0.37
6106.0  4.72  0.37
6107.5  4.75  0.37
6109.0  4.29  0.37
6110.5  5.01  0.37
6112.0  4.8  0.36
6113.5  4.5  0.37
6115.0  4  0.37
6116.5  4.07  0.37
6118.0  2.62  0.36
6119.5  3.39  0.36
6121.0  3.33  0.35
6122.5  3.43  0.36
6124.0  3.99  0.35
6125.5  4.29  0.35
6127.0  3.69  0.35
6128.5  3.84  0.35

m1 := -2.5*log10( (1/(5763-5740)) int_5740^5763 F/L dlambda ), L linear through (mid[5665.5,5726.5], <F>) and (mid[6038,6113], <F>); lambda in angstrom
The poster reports 0.15 mag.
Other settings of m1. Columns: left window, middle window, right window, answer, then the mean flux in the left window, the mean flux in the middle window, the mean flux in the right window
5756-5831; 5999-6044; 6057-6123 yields -0.048 mag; 4.64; 4.74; 4.51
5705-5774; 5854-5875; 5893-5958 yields -0.119 mag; 4.59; 5.22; 4.72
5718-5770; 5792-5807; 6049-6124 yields -0.147 mag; 4.51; 5.17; 4.51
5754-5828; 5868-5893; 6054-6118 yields -0.047 mag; 4.6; 4.81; 4.63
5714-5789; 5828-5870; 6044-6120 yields -0.126 mag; 4.52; 5.09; 4.56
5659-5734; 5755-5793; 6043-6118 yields 0.136 mag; 4.92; 4.28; 4.59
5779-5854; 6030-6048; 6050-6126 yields -0.017 mag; 4.9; 4.65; 4.51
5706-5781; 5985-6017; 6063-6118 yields -0.061 mag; 4.58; 4.85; 4.58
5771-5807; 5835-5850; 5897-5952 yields -0.055 mag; 4.8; 5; 4.67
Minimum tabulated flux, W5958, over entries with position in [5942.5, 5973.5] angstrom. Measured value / 3.82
